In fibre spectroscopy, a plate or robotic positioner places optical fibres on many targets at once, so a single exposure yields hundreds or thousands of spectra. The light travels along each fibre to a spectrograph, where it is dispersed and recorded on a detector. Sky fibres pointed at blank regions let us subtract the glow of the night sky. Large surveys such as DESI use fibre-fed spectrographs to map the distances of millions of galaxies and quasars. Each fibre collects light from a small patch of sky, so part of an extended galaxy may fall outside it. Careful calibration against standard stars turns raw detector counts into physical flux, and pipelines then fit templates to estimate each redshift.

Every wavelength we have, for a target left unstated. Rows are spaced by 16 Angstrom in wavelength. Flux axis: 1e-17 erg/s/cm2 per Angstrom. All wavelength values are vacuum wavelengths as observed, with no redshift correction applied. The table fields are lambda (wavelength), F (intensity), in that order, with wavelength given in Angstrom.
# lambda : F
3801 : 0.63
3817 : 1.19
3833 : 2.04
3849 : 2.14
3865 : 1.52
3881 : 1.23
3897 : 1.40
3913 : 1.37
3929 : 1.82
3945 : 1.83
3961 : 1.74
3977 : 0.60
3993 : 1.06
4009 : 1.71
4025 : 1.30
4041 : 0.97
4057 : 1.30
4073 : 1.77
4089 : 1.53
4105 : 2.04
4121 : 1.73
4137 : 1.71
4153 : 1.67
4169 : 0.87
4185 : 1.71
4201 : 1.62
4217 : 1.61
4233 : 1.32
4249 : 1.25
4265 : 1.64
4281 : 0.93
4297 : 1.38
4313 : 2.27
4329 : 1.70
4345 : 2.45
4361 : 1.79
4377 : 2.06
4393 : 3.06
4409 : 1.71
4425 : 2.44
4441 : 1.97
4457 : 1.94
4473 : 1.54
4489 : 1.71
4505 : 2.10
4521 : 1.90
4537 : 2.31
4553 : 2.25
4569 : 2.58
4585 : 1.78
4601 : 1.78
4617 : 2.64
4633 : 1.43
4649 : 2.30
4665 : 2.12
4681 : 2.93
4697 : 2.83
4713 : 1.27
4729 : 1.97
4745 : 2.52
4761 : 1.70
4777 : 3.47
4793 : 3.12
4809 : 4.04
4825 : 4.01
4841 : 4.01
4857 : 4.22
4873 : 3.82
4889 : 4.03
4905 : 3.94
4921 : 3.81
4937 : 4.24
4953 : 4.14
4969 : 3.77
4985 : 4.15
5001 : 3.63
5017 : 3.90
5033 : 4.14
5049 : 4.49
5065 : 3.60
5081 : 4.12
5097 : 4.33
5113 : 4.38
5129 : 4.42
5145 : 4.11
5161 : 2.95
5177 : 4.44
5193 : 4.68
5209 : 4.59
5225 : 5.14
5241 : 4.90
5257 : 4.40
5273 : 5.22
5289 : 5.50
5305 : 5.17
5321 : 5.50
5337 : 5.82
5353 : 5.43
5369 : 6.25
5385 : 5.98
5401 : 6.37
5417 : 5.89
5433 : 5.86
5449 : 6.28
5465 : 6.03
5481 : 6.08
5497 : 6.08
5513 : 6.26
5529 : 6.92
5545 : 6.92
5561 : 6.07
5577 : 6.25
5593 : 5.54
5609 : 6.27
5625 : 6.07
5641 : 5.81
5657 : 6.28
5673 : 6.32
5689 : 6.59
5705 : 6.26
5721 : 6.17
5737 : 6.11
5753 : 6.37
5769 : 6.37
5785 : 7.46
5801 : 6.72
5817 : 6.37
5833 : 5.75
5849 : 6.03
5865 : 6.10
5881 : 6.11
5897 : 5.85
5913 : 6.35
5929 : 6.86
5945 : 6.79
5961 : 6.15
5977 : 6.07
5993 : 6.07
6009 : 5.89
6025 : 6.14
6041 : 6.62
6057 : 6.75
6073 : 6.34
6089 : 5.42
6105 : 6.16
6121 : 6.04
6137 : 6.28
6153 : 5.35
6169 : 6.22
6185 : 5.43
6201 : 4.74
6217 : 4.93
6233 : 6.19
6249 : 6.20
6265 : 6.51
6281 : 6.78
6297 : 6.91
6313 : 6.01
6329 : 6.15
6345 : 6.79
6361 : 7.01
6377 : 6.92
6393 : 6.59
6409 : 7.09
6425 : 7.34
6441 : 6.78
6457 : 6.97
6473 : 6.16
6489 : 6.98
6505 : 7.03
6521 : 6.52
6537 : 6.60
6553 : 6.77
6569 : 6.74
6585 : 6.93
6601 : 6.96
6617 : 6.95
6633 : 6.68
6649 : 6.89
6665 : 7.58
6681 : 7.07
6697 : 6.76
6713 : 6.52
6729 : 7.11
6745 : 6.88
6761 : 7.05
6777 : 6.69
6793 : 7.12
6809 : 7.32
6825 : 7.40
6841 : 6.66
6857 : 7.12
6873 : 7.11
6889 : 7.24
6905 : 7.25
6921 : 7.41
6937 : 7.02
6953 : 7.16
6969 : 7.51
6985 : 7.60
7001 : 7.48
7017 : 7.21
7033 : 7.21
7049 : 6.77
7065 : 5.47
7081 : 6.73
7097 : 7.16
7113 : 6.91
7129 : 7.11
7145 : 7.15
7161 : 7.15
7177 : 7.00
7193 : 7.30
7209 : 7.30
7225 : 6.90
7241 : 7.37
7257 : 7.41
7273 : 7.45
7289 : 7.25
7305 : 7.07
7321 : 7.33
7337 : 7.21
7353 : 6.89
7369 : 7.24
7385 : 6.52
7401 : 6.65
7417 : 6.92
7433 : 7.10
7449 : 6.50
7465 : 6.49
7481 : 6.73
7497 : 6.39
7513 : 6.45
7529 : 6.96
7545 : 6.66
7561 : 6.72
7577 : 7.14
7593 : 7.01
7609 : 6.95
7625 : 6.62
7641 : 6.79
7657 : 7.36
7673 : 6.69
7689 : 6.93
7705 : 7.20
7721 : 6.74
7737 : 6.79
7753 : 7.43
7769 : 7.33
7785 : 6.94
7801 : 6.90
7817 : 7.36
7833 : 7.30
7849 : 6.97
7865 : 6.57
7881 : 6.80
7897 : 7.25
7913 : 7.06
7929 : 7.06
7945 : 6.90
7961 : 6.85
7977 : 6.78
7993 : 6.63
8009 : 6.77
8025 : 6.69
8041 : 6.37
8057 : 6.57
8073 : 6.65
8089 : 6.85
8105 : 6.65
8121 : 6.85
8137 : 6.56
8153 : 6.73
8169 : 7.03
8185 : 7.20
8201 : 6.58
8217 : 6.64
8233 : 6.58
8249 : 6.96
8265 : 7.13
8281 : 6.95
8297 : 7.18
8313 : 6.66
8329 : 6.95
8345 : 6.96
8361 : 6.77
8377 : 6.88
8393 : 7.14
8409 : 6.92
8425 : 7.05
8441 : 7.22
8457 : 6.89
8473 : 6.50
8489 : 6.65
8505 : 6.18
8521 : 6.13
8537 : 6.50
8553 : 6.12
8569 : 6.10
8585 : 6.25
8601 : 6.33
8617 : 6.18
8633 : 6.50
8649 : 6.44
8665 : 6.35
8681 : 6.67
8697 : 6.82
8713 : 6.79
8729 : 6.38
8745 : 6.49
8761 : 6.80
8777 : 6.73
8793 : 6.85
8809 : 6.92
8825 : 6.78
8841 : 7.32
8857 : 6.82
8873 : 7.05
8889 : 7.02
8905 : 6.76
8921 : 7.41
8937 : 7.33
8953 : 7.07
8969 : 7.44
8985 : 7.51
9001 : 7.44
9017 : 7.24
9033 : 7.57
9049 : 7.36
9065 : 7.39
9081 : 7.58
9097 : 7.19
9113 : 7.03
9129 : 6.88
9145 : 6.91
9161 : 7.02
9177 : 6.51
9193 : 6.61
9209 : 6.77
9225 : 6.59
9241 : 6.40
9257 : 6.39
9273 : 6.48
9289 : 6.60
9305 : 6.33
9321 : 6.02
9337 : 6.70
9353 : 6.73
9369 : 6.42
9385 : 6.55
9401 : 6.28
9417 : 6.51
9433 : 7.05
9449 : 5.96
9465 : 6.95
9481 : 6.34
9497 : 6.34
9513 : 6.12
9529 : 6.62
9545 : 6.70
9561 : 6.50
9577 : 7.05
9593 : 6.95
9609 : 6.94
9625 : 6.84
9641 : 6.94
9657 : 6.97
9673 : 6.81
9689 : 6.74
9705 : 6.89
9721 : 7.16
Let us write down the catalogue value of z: 0.199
